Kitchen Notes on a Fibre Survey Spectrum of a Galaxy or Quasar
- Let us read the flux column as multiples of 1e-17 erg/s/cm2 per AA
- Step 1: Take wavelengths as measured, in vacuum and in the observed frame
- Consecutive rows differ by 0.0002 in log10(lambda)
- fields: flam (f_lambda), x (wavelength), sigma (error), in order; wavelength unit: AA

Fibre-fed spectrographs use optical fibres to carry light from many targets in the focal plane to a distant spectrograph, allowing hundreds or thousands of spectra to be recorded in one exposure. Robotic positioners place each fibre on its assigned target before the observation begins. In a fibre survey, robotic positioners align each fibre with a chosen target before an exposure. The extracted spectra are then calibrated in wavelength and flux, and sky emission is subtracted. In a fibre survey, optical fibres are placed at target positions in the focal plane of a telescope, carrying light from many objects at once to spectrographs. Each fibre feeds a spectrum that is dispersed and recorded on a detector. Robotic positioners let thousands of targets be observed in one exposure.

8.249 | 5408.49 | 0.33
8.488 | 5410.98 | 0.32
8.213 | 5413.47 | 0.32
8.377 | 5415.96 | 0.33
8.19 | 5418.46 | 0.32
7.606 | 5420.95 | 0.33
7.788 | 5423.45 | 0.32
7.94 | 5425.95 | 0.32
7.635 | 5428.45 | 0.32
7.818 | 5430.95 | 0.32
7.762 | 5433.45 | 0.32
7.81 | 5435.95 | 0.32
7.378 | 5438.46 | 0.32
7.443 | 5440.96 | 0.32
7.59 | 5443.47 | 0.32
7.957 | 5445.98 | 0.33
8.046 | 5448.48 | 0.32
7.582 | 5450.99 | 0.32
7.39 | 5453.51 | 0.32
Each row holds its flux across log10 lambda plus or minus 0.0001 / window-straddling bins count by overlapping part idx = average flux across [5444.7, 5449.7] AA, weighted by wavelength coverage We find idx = 8.01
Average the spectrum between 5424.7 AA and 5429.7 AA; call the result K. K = 7.79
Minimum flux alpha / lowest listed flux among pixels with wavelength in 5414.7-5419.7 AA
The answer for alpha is 8.19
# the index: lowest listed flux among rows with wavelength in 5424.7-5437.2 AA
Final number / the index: 7.635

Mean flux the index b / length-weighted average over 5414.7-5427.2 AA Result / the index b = 7.98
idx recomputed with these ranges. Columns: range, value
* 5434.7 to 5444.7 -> 7.55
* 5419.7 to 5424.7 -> 7.7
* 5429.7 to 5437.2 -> 7.8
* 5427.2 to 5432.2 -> 7.73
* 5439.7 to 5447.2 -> 7.66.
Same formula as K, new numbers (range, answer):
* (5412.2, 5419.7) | 8.26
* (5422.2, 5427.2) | 7.86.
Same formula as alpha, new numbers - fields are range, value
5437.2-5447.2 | 7.378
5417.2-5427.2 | 7.606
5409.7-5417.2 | 8.213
